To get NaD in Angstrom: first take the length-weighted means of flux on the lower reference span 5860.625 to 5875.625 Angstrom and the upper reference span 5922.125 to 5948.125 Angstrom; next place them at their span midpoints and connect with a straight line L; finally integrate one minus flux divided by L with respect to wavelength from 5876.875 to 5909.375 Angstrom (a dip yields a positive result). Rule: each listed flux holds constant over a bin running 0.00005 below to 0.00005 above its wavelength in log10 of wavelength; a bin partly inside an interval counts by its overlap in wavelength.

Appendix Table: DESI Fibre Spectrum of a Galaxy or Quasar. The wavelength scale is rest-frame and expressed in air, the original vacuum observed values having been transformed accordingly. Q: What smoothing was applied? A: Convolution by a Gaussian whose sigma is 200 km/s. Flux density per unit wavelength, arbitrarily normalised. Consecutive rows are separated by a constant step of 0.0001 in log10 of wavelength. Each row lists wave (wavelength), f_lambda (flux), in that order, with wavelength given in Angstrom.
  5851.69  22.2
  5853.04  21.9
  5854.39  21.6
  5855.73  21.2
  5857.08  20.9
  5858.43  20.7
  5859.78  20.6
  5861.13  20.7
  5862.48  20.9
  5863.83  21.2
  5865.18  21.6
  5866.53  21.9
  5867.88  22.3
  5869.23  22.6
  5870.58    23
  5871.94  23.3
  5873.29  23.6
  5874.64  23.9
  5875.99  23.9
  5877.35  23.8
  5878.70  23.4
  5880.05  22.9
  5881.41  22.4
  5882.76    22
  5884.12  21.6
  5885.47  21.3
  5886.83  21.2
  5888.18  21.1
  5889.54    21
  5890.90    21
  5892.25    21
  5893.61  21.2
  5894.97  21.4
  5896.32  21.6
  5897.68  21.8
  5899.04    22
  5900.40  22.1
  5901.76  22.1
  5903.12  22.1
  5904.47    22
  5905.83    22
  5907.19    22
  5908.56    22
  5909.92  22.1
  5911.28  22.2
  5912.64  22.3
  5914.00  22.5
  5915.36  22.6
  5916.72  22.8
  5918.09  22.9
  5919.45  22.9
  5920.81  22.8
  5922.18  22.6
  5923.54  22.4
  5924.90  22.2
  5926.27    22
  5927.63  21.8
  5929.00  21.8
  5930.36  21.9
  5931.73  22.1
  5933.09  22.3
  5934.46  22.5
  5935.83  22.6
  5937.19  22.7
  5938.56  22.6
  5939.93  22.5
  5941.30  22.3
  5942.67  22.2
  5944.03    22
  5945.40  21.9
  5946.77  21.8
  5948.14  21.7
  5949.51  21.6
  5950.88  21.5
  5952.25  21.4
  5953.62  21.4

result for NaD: 0.6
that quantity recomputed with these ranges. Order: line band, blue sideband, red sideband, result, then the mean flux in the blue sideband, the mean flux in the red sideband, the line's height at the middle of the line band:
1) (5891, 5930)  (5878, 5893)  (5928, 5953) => -0.38 Angstrom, 21.7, 22.1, 21.9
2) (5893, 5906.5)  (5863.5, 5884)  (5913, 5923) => 0.54 Angstrom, 22.8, 22.7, 22.7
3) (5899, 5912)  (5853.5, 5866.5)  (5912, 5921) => 0.18 Angstrom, 21.1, 22.7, 22.4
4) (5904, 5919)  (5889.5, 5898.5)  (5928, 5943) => -0.41 Angstrom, 21.3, 22.3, 21.7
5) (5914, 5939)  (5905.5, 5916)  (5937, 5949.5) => -0.28 Angstrom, 22.2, 22.1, 22.2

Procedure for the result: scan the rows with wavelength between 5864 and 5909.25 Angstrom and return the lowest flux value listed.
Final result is 21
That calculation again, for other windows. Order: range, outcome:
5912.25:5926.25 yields 22.2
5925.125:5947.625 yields 21.8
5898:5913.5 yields 22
